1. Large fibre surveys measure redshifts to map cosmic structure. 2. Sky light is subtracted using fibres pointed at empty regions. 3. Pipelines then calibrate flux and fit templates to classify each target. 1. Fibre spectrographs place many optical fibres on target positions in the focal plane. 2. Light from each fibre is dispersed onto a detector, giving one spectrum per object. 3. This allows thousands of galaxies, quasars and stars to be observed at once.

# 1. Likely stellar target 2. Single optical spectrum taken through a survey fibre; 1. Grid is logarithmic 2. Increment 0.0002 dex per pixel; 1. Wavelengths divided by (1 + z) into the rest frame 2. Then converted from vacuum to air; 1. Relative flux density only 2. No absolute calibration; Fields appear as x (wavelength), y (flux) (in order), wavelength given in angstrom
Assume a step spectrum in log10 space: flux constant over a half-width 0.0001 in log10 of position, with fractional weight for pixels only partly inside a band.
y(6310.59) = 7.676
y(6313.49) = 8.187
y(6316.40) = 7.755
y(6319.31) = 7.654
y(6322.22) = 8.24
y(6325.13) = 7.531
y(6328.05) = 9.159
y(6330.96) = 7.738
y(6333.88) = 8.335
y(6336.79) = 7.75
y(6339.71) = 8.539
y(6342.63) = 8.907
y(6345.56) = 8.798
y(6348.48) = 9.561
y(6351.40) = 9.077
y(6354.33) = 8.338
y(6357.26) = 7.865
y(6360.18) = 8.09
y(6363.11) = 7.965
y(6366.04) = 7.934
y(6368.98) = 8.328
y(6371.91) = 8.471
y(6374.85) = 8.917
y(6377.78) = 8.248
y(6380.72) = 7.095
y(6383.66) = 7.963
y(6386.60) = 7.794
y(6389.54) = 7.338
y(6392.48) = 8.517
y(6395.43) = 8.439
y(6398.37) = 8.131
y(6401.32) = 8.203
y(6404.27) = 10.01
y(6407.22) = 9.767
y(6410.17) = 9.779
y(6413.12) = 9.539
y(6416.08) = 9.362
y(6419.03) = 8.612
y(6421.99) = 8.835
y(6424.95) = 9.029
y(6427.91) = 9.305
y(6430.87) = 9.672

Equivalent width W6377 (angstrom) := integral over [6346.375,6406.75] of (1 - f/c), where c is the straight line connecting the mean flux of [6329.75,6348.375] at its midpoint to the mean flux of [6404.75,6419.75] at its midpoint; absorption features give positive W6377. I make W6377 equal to 4.2 angstrom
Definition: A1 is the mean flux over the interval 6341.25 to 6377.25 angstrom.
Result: 8.51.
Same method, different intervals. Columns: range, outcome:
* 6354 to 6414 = 8.41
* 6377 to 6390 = 7.68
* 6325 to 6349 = 8.49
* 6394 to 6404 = 8.47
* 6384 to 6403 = 8.09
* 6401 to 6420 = 9.41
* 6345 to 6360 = 8.67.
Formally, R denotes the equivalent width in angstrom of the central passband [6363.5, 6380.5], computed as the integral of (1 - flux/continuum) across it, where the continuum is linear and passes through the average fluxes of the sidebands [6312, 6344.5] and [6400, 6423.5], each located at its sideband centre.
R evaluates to 0.9 angstrom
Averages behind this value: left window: 8.17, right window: 9.27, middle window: 8.26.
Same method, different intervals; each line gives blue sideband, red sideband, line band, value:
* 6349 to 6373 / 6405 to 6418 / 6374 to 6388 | 1.3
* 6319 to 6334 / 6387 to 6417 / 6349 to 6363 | 0.0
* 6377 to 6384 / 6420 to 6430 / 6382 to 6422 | -1.7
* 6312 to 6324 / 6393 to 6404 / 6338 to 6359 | -1.4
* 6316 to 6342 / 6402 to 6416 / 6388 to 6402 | 1.9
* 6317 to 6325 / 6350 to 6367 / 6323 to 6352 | -1.8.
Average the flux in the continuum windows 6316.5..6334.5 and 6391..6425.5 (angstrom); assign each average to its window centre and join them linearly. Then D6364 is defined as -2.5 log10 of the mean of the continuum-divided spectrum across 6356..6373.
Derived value 0.05 mag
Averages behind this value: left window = 8.07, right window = 9.02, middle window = 8.11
